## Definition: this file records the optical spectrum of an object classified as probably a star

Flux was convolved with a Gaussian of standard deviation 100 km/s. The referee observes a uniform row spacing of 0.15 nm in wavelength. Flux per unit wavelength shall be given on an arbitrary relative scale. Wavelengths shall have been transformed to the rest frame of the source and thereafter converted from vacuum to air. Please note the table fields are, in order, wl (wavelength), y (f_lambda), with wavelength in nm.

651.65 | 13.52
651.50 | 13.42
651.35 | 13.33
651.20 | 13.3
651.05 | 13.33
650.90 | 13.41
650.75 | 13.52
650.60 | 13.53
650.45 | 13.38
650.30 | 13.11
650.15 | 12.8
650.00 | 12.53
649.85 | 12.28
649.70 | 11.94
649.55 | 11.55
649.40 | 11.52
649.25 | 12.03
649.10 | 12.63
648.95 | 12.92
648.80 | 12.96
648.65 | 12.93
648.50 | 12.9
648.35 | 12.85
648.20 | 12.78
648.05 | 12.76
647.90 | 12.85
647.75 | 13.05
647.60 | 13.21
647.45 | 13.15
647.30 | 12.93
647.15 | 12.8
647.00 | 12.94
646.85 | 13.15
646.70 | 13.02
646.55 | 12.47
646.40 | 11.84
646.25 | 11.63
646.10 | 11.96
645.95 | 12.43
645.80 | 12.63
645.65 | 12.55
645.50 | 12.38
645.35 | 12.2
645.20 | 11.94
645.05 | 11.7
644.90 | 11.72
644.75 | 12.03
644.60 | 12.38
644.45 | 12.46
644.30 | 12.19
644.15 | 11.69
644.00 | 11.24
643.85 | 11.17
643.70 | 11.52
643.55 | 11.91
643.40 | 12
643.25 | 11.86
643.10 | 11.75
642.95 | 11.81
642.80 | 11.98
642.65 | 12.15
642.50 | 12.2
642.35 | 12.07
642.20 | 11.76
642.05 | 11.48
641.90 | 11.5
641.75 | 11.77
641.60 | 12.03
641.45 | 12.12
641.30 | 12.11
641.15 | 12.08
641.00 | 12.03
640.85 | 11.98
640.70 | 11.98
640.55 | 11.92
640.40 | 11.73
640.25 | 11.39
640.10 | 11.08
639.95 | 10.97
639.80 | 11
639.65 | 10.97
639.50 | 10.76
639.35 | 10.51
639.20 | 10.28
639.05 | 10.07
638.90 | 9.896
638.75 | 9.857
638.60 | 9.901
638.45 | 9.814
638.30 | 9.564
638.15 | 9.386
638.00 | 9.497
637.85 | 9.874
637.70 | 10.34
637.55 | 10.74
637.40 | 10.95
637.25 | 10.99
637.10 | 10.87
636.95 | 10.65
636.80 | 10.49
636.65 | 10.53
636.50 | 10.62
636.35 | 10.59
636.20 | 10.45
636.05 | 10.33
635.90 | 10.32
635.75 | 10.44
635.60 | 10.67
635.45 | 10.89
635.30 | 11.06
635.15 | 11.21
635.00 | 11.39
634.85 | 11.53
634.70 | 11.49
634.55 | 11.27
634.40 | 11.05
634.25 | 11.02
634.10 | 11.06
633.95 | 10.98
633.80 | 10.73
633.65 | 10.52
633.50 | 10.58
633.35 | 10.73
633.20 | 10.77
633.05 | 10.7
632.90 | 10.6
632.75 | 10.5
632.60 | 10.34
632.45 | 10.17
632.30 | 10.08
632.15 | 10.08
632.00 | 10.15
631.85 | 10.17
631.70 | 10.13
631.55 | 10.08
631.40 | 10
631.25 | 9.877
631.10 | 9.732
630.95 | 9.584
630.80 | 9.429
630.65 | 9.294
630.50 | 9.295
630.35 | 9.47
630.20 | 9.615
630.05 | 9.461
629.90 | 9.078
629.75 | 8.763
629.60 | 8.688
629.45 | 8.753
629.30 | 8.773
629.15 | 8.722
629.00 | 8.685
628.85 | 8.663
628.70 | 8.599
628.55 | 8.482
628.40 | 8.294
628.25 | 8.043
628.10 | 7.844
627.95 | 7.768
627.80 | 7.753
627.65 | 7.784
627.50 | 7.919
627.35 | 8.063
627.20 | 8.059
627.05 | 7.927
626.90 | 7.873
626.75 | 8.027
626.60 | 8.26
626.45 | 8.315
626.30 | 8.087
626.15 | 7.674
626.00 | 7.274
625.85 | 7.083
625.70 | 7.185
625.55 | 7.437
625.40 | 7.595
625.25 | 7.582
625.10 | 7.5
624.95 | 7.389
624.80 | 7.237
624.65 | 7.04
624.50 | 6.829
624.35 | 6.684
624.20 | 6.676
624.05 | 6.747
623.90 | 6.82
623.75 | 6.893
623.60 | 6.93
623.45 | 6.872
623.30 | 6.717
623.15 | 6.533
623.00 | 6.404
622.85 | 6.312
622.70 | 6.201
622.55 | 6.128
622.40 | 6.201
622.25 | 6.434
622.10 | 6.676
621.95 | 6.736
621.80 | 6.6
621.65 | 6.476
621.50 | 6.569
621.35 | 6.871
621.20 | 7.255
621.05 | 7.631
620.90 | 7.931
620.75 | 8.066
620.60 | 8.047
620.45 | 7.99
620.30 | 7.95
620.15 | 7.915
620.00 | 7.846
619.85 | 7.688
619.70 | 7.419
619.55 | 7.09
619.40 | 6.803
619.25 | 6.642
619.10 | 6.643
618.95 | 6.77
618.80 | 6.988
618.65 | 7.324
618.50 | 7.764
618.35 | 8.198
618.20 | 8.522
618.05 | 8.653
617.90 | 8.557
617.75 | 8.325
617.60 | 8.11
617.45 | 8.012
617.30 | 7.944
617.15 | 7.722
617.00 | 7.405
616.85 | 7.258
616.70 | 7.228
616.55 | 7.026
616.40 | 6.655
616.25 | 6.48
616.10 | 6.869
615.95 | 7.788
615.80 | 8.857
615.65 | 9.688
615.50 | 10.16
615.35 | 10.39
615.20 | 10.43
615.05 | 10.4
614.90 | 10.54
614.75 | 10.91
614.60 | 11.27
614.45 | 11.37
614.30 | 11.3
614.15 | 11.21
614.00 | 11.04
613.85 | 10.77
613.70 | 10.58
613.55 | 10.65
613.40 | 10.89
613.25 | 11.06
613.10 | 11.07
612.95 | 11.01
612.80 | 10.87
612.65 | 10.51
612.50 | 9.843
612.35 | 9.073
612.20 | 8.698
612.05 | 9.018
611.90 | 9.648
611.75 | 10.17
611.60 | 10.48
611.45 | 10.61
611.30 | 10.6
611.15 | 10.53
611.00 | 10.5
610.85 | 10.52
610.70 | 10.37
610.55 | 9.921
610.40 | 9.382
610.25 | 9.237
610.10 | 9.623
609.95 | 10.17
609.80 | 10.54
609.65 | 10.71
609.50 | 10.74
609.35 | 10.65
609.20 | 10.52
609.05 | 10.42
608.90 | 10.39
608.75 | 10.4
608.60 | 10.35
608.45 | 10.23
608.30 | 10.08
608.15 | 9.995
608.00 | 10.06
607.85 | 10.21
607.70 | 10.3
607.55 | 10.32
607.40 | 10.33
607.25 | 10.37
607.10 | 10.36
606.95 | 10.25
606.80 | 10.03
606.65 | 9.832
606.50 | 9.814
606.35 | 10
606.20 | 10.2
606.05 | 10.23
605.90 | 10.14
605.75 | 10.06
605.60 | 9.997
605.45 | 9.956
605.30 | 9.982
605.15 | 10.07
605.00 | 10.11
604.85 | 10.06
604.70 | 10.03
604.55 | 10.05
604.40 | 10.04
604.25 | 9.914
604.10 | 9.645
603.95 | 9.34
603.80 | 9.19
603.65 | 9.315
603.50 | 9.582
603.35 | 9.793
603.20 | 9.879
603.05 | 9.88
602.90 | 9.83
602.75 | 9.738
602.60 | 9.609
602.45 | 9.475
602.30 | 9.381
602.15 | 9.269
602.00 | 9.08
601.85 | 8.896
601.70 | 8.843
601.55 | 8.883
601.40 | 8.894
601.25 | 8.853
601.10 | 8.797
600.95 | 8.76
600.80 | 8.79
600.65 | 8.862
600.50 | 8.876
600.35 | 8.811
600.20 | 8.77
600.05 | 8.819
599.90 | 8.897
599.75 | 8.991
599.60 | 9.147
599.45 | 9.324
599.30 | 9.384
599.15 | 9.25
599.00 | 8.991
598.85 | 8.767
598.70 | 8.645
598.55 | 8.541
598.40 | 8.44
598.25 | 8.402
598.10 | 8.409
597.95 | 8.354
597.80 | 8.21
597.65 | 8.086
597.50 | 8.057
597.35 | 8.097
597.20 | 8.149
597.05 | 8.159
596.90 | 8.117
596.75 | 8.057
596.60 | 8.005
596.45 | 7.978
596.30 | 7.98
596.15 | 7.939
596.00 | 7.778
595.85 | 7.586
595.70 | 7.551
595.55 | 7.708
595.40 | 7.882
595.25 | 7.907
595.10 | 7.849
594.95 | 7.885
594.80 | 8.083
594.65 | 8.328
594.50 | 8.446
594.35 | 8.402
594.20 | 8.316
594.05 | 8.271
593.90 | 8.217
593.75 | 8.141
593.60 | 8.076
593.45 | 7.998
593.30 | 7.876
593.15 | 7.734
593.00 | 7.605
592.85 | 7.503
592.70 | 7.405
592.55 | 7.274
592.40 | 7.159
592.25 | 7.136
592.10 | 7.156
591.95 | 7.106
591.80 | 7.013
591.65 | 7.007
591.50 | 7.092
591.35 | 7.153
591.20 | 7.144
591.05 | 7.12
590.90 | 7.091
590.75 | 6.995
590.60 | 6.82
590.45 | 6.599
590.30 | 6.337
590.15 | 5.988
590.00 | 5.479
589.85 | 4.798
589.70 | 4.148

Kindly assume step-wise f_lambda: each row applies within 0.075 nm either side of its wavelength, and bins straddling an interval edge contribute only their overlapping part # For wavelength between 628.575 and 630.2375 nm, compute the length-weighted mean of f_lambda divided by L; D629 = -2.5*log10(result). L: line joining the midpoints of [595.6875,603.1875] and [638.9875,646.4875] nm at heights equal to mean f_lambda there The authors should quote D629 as 0.22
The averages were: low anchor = 8.71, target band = 8.86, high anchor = 11.7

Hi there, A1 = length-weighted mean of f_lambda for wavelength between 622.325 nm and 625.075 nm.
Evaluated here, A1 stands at 6.72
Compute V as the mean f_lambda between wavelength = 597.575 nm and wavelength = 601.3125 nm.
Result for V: 8.77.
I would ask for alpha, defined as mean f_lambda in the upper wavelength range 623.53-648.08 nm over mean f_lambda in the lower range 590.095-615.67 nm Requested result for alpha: 1.12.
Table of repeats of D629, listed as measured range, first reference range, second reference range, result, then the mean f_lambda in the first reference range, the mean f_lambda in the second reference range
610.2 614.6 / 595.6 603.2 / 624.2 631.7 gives -0.216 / 8.7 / 8.32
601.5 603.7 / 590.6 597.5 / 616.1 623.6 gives -0.241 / 7.72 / 7.25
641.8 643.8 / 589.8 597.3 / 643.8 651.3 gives 0.024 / 7.52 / 12.5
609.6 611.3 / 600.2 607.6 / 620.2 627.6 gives -0.150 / 9.63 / 7.22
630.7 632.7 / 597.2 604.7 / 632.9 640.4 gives 0.046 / 9.06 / 10.6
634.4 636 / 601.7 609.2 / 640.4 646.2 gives 0.049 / 9.92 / 12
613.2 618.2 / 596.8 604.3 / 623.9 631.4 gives -0.086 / 8.96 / 8.19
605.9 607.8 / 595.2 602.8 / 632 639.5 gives -0.132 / 8.59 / 10.5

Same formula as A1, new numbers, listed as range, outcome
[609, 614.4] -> 10.4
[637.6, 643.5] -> 11.2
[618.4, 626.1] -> 7.07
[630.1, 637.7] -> 10.5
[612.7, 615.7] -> 10.8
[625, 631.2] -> 8.35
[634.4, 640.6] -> 10.6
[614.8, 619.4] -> 8.11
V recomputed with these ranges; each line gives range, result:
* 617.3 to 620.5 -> 7.68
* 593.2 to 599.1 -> 8.15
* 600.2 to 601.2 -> 8.81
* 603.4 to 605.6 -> 9.81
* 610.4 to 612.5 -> 9.98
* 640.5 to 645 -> 11.9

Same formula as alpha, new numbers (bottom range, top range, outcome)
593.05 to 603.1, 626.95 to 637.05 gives 1.15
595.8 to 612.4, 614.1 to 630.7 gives 0.84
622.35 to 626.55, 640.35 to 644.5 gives 1.69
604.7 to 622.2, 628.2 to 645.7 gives 1.16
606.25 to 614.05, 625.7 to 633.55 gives 0.88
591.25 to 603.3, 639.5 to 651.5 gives 1.47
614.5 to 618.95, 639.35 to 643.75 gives 1.38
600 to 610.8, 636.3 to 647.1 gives 1.17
